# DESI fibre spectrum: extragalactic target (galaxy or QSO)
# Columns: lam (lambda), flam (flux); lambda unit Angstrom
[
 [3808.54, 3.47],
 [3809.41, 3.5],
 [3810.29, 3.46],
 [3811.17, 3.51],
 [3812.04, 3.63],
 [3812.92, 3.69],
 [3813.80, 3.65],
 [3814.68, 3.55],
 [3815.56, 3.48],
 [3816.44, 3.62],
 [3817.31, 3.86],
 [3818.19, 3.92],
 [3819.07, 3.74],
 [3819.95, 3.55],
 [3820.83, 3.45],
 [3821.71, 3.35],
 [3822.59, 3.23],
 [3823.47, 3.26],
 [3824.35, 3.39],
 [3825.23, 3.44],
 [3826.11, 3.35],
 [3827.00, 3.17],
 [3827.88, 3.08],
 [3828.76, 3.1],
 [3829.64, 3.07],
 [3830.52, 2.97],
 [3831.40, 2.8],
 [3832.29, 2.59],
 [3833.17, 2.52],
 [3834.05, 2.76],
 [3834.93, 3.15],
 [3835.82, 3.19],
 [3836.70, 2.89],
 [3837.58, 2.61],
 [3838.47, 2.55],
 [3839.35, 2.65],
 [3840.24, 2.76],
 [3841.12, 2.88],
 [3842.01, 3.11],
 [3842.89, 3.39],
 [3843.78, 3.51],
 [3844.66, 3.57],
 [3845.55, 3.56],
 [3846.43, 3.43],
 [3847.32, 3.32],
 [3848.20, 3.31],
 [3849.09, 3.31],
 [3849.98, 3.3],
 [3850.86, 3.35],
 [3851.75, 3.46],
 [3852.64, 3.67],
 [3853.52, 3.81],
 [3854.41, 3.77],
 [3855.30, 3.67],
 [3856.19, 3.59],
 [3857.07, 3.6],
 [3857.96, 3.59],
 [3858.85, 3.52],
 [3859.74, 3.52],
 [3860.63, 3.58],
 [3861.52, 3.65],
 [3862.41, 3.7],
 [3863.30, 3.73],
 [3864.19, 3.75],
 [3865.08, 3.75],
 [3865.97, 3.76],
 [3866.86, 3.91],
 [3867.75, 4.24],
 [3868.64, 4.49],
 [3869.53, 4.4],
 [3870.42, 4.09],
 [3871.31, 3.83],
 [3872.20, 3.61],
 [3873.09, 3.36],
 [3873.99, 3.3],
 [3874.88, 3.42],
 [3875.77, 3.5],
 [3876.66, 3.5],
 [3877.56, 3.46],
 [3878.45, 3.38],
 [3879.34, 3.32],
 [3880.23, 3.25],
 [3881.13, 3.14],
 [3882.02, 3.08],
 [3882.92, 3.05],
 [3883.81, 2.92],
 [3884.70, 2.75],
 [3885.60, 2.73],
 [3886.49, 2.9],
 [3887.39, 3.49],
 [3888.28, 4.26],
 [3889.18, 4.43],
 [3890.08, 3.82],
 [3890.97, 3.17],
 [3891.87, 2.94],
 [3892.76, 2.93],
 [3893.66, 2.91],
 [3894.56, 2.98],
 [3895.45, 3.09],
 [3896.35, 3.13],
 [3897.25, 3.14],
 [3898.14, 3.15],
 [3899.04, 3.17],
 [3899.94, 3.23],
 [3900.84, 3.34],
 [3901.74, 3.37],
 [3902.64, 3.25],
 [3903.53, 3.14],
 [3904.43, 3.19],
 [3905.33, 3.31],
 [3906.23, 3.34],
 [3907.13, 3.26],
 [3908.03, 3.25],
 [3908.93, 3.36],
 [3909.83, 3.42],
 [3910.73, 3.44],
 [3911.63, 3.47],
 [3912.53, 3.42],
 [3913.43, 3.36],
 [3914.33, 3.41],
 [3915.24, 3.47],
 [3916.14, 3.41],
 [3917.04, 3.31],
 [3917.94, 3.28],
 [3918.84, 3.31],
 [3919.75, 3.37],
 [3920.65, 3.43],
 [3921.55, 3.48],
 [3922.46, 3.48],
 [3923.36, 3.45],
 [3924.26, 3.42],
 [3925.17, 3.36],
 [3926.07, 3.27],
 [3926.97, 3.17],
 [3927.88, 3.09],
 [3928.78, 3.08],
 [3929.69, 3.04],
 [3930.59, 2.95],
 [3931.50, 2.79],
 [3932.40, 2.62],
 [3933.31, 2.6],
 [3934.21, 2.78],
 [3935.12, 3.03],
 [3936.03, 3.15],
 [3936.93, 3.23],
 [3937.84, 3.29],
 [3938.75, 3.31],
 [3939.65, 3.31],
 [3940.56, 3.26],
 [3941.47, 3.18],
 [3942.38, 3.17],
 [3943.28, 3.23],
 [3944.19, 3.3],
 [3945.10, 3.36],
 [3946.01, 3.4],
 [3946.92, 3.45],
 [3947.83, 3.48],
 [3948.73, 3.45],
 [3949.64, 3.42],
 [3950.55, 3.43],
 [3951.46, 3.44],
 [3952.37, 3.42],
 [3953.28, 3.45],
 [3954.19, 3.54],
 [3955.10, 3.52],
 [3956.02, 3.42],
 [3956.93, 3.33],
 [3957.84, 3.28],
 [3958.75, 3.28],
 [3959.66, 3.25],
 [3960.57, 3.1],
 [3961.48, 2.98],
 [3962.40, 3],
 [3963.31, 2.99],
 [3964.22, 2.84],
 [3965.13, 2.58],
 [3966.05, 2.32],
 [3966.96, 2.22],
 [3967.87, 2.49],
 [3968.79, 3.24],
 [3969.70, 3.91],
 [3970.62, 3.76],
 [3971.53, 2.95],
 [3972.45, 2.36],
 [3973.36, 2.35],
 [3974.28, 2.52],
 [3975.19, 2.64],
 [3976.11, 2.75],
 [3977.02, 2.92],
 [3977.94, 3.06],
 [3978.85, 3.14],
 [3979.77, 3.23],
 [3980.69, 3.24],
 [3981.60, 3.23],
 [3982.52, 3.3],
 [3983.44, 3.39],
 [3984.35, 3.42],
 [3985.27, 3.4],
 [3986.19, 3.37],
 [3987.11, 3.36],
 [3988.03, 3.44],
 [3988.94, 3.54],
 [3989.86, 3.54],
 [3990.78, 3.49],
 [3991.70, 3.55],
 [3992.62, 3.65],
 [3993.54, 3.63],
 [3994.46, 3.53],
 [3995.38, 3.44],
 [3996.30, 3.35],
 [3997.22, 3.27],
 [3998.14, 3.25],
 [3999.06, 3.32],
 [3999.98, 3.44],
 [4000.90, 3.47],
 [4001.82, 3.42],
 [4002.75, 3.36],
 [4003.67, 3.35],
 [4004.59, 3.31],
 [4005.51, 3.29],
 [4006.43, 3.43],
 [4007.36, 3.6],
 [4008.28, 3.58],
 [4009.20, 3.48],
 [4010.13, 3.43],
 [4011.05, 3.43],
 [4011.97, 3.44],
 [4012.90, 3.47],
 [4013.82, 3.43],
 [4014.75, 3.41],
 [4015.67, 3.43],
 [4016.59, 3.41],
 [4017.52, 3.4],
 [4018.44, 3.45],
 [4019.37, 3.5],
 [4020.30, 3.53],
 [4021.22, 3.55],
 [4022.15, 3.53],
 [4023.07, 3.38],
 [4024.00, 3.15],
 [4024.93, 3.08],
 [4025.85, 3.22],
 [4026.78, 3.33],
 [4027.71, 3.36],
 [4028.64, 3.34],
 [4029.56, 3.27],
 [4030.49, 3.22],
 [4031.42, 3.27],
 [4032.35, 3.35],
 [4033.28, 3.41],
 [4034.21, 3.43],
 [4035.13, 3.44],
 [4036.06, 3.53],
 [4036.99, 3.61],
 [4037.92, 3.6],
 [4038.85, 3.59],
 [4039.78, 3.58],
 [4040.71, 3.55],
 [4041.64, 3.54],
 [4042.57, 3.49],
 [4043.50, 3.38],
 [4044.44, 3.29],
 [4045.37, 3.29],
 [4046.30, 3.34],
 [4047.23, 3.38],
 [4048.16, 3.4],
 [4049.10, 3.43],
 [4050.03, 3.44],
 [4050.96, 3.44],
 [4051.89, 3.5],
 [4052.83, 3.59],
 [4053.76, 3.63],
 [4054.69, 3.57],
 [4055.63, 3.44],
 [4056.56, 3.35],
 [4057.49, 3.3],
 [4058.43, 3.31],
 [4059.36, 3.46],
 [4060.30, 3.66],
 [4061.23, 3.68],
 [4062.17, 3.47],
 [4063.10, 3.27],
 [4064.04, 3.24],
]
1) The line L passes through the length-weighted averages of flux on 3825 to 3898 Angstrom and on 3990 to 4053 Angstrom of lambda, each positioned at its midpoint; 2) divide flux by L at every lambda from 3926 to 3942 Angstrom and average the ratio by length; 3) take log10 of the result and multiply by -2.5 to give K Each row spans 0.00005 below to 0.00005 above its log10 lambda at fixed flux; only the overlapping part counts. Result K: 0.11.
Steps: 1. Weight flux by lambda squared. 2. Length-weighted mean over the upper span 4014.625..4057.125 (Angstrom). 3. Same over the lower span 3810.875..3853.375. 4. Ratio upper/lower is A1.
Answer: 1.16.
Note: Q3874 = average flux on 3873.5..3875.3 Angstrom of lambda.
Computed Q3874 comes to 3.35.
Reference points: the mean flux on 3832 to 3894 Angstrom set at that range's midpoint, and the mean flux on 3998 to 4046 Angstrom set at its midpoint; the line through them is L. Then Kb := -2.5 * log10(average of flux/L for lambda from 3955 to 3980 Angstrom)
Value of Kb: 0.15 mag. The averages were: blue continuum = 3.4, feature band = 2.97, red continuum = 3.41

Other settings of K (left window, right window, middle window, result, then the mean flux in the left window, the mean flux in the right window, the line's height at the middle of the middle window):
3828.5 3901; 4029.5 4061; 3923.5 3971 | 0.07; 3.35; 3.45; 3.39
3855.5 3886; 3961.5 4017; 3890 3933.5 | 0.07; 3.55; 3.23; 3.44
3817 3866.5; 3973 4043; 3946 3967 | 0.05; 3.33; 3.36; 3.35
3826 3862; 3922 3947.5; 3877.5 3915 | -0.02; 3.24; 3.17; 3.2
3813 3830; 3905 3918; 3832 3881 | -0.01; 3.44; 3.37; 3.41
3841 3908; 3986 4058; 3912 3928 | 0.02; 3.44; 3.43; 3.44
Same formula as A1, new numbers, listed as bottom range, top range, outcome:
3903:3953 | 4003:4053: 1.10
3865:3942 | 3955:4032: 1.03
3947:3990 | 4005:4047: 1.12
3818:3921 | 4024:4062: 1.11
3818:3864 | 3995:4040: 1.13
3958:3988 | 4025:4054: 1.17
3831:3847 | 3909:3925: 1.18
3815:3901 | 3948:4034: 1.04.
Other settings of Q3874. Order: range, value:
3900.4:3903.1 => 3.33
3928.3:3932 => 2.96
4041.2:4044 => 3.46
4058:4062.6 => 3.52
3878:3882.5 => 3.23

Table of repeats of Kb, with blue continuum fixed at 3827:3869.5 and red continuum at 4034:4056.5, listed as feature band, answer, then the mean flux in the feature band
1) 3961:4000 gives 0.097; 3.15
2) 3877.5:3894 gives 0.041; 3.26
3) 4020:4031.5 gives 0.045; 3.33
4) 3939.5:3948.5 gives 0.032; 3.32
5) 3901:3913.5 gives 0.022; 3.33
